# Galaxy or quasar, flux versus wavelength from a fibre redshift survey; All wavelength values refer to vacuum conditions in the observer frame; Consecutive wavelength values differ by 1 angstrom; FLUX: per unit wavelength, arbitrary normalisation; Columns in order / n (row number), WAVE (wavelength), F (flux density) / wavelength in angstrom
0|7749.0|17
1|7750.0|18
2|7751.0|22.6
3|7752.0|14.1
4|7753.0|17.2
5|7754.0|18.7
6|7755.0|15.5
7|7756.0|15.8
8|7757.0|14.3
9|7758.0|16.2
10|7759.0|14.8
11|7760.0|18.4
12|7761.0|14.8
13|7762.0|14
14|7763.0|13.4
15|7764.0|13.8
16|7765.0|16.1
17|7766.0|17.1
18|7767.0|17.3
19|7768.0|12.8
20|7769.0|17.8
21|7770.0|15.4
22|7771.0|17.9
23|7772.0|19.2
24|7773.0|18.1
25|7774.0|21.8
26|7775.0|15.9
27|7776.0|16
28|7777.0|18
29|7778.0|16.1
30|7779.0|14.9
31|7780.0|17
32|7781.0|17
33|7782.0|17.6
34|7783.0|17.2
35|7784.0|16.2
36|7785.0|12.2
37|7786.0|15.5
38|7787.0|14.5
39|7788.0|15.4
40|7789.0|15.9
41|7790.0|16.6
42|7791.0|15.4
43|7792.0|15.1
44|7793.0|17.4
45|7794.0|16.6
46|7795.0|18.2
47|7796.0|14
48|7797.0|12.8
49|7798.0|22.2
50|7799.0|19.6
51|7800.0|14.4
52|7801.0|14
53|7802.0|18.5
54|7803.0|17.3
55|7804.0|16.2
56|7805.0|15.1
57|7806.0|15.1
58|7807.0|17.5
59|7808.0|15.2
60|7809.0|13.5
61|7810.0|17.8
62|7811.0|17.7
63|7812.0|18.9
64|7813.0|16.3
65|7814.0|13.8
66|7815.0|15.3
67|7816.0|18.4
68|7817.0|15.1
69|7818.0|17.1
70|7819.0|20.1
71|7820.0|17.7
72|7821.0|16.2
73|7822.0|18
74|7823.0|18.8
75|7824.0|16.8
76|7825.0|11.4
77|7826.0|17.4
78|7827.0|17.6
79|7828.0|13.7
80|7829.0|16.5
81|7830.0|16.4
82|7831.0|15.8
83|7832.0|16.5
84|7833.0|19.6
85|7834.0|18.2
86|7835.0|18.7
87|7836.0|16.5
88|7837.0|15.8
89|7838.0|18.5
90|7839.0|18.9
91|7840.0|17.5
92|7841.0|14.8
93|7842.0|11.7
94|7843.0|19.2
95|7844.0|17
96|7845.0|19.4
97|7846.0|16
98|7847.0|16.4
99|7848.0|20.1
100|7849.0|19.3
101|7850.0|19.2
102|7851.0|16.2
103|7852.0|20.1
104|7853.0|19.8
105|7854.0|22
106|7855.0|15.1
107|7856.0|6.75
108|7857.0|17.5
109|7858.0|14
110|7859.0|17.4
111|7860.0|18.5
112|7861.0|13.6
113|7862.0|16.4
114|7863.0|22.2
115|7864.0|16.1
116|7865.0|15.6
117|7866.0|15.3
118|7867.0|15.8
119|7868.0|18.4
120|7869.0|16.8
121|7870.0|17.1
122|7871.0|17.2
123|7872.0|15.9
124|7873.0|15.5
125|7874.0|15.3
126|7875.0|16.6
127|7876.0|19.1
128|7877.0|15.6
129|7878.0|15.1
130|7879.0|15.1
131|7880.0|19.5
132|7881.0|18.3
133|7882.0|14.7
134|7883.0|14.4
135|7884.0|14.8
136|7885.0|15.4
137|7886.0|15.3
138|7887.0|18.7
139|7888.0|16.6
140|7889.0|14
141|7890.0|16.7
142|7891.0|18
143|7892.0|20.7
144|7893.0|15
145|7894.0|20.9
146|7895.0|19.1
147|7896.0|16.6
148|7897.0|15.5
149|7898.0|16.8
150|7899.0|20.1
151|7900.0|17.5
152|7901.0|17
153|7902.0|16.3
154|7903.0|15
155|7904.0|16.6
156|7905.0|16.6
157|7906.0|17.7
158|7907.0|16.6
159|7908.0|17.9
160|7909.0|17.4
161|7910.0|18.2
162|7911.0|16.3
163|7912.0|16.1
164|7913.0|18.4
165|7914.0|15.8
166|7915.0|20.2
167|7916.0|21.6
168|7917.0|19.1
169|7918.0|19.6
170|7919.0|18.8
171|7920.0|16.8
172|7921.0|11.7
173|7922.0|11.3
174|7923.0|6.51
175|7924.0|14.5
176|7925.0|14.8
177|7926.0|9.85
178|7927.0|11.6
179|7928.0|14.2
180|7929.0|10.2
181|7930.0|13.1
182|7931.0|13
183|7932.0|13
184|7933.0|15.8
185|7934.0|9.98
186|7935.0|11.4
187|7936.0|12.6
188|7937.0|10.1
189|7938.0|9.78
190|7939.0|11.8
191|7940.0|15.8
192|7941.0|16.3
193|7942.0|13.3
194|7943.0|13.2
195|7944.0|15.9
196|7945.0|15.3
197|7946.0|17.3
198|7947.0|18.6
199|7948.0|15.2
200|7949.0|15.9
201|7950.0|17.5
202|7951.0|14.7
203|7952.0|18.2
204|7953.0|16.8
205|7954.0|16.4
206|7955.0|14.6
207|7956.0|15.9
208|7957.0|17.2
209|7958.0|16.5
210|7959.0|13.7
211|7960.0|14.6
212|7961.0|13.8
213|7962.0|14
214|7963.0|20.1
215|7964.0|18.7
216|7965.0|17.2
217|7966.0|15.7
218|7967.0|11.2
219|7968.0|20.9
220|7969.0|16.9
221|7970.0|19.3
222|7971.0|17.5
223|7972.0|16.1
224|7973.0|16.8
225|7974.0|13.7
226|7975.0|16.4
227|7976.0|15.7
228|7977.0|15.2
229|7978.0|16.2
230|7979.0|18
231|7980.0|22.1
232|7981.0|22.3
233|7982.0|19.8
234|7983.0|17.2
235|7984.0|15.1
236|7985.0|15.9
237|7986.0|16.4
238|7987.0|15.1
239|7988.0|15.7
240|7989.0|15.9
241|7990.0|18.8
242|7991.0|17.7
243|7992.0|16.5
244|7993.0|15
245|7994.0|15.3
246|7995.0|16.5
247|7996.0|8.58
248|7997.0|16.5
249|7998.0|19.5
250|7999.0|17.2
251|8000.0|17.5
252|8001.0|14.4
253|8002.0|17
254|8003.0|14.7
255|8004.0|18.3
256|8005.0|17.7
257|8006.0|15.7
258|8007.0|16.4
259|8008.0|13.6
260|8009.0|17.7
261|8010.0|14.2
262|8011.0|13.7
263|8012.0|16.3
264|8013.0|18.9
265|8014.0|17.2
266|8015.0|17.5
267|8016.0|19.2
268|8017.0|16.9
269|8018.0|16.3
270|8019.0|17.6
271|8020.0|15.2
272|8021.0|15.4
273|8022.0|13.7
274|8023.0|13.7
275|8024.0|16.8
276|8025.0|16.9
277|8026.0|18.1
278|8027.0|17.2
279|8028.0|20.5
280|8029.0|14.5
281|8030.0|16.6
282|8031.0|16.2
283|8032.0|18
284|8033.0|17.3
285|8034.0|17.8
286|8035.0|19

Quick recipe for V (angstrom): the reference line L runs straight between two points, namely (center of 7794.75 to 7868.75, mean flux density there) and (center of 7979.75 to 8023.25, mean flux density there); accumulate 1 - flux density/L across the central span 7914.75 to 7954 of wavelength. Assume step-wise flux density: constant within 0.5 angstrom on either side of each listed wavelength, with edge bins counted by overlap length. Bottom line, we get 5.0 angstrom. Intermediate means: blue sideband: 16.8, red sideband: 16.5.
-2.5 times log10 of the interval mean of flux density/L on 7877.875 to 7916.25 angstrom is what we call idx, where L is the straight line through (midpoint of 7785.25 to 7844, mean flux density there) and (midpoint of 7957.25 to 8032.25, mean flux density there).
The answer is -0.04 mag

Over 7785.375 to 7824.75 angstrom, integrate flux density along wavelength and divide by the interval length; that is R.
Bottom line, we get 16.5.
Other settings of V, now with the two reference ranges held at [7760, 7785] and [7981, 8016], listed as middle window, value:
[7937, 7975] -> 1.5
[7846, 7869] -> -0.9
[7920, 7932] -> 3.1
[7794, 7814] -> -0.1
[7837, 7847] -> -0.3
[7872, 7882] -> -0.1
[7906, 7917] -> -1.0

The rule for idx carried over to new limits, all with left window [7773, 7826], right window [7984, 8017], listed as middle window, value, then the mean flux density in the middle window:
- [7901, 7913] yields -0.03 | 16.9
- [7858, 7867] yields -0.02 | 16.7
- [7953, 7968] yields 0.03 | 15.9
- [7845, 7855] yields -0.14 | 18.6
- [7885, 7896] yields -0.06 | 17.4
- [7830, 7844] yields -0.04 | 17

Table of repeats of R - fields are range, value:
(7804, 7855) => 17.1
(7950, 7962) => 15.7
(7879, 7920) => 17.3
